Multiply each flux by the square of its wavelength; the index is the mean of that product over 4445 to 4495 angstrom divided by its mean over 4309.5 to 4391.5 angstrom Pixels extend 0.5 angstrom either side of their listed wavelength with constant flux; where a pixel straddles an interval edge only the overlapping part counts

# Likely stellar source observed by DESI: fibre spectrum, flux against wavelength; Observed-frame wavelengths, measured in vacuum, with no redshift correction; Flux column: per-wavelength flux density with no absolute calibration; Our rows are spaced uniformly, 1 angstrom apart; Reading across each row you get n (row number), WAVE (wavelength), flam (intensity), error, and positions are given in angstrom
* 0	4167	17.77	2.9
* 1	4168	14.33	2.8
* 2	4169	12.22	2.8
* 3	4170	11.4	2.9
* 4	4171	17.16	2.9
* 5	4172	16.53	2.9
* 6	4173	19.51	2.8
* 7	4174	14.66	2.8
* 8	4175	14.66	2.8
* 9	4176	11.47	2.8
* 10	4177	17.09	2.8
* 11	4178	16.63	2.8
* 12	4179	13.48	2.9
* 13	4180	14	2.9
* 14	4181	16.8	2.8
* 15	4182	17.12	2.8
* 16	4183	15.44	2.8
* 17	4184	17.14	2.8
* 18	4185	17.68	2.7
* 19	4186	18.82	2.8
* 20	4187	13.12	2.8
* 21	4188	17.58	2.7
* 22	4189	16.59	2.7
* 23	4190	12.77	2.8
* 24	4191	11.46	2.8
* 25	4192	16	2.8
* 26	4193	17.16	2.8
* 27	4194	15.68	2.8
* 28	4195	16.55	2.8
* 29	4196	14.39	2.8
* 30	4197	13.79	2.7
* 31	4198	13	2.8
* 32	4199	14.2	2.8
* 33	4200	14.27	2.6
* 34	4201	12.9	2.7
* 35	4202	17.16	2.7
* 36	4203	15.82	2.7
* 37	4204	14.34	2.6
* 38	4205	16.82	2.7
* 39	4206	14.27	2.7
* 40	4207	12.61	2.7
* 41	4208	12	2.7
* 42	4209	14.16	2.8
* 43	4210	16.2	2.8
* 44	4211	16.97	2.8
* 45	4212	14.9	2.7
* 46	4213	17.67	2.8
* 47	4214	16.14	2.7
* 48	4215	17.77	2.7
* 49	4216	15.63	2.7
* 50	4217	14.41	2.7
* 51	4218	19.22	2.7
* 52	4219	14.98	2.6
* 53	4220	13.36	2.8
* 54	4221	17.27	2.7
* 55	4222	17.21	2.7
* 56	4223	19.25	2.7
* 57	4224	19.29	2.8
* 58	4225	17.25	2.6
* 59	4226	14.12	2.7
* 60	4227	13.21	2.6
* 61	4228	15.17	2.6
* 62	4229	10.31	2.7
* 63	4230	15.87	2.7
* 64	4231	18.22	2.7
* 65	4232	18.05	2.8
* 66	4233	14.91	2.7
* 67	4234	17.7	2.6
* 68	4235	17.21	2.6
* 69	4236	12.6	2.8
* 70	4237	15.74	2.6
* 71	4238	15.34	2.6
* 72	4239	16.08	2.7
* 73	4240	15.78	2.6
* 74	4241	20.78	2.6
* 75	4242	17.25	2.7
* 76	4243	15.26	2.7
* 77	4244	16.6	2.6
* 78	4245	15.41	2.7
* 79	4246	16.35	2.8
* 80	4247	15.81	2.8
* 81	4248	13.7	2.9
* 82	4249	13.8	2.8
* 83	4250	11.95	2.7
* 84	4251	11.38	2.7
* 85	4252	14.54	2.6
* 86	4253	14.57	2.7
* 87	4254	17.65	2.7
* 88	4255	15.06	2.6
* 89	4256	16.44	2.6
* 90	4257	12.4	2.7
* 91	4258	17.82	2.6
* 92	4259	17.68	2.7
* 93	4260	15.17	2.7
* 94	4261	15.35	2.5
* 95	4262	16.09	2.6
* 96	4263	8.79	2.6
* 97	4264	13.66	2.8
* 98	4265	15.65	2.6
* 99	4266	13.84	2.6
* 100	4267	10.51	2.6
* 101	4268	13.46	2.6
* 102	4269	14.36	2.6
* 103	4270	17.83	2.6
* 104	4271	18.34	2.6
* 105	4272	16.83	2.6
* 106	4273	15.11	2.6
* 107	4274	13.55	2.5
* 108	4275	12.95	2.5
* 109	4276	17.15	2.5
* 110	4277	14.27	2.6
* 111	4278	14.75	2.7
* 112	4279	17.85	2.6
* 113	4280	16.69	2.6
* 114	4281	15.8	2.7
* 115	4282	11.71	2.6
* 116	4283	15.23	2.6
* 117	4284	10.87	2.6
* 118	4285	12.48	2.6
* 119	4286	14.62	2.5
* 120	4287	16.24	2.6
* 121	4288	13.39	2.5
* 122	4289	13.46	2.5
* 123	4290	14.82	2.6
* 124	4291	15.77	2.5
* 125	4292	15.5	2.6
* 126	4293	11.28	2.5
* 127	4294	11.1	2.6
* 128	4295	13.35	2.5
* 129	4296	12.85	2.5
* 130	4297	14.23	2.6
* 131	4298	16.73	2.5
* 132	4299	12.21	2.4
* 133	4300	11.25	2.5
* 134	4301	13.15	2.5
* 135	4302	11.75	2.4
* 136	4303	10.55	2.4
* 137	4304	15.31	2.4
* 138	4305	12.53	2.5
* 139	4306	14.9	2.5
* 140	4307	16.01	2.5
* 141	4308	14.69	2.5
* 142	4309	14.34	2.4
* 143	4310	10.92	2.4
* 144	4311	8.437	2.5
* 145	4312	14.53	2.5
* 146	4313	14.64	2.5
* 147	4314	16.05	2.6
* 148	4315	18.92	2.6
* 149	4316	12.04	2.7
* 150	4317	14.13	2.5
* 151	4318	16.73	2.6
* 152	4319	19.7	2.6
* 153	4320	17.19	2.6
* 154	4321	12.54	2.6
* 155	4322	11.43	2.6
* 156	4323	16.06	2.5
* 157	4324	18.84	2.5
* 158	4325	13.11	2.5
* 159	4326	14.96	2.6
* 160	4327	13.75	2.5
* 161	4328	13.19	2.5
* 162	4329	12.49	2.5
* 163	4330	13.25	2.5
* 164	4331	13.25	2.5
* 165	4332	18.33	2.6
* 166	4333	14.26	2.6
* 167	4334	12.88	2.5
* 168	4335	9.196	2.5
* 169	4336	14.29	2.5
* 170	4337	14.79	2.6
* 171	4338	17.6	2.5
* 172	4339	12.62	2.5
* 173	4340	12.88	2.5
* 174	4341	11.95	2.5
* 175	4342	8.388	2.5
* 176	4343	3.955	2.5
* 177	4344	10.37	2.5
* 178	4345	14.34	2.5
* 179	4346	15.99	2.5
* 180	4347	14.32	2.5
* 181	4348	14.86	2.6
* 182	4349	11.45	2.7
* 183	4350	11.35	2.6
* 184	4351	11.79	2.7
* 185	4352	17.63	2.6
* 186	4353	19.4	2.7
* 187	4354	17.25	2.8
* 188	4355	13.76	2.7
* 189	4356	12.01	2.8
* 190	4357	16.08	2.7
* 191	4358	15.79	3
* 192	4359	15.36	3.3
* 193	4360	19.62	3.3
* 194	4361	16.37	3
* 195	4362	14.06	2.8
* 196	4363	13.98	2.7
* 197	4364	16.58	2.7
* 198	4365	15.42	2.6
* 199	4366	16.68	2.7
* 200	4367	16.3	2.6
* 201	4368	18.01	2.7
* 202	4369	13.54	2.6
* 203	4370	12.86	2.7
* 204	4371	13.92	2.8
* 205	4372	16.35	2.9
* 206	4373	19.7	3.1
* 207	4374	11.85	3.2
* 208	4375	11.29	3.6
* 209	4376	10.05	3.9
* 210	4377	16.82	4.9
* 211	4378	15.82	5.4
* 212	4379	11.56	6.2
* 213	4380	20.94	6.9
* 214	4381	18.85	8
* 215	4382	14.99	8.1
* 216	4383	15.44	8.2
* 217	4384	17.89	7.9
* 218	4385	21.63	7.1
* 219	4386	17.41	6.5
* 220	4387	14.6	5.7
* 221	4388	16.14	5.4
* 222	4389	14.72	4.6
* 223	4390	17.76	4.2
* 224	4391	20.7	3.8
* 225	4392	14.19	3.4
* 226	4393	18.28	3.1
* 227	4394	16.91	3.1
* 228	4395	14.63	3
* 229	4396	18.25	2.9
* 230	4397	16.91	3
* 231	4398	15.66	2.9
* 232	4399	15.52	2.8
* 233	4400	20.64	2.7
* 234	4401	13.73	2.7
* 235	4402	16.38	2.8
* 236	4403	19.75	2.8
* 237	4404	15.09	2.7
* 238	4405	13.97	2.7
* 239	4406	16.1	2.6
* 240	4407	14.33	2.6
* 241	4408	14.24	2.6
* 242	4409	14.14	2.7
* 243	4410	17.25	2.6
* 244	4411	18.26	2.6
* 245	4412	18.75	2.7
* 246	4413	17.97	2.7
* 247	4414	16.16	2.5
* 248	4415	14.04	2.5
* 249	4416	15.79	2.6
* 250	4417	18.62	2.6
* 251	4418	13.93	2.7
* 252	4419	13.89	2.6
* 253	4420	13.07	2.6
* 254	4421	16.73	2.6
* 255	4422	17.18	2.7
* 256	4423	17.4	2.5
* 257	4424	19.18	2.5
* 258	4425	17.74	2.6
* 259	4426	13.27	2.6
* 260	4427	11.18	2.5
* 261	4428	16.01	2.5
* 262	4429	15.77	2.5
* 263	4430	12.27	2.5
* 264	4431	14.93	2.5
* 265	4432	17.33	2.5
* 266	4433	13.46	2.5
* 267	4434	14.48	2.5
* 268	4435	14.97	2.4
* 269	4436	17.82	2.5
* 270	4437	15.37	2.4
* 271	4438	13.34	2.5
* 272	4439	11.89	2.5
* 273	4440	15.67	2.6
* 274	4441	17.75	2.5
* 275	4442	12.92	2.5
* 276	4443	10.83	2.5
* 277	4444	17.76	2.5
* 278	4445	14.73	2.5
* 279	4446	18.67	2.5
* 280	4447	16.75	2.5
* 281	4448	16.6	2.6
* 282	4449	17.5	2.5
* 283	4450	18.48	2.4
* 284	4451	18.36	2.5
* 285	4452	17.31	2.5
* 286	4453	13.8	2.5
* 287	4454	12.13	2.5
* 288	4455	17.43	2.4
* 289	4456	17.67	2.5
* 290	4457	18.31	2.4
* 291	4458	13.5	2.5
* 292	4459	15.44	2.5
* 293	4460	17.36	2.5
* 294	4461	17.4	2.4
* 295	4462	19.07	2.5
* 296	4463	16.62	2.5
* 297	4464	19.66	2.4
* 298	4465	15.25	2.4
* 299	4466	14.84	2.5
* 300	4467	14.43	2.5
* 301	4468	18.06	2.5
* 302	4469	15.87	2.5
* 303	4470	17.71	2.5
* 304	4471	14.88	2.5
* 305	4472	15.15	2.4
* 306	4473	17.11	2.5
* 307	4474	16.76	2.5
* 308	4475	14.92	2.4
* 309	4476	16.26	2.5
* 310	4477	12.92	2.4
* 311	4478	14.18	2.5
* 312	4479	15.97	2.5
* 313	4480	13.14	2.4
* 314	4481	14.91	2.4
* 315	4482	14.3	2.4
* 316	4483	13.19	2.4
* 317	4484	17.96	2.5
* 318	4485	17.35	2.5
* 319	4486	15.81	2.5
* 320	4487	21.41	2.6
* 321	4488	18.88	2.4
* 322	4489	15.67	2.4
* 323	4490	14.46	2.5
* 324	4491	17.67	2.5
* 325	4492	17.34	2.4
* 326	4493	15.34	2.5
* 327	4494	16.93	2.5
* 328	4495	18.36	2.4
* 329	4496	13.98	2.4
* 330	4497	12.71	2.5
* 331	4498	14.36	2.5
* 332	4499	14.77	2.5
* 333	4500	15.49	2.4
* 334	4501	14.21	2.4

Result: 1.17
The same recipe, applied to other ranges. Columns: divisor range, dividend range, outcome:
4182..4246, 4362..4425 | 1.11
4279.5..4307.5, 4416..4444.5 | 1.18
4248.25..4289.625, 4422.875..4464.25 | 1.18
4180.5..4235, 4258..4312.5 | 0.93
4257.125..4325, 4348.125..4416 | 1.15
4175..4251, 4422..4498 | 1.15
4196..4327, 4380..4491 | 1.17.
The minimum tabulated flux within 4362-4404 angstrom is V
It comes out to 10.05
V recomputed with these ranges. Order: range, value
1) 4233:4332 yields 8.437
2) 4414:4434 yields 11.18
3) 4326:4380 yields 3.955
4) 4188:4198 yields 11.46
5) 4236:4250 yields 11.95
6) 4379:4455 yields 10.83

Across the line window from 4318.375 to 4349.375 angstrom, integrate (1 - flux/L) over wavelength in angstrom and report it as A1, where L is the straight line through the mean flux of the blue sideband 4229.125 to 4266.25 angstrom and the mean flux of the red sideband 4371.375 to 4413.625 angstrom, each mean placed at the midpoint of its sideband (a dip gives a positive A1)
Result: 4.5 angstrom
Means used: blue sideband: 15.4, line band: 13.6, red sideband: 16.3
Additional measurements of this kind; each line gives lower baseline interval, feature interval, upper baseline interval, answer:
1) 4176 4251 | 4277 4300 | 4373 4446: 2.32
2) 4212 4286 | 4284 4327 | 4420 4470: 4.04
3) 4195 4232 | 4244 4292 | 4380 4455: 2.70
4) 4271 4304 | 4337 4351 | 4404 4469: 2.24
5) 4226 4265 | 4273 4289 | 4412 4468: 0.90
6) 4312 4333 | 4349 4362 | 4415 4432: -0.15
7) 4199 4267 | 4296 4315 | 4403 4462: 2.40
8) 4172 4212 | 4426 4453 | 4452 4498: 0.93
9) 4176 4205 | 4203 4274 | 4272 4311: -3.78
